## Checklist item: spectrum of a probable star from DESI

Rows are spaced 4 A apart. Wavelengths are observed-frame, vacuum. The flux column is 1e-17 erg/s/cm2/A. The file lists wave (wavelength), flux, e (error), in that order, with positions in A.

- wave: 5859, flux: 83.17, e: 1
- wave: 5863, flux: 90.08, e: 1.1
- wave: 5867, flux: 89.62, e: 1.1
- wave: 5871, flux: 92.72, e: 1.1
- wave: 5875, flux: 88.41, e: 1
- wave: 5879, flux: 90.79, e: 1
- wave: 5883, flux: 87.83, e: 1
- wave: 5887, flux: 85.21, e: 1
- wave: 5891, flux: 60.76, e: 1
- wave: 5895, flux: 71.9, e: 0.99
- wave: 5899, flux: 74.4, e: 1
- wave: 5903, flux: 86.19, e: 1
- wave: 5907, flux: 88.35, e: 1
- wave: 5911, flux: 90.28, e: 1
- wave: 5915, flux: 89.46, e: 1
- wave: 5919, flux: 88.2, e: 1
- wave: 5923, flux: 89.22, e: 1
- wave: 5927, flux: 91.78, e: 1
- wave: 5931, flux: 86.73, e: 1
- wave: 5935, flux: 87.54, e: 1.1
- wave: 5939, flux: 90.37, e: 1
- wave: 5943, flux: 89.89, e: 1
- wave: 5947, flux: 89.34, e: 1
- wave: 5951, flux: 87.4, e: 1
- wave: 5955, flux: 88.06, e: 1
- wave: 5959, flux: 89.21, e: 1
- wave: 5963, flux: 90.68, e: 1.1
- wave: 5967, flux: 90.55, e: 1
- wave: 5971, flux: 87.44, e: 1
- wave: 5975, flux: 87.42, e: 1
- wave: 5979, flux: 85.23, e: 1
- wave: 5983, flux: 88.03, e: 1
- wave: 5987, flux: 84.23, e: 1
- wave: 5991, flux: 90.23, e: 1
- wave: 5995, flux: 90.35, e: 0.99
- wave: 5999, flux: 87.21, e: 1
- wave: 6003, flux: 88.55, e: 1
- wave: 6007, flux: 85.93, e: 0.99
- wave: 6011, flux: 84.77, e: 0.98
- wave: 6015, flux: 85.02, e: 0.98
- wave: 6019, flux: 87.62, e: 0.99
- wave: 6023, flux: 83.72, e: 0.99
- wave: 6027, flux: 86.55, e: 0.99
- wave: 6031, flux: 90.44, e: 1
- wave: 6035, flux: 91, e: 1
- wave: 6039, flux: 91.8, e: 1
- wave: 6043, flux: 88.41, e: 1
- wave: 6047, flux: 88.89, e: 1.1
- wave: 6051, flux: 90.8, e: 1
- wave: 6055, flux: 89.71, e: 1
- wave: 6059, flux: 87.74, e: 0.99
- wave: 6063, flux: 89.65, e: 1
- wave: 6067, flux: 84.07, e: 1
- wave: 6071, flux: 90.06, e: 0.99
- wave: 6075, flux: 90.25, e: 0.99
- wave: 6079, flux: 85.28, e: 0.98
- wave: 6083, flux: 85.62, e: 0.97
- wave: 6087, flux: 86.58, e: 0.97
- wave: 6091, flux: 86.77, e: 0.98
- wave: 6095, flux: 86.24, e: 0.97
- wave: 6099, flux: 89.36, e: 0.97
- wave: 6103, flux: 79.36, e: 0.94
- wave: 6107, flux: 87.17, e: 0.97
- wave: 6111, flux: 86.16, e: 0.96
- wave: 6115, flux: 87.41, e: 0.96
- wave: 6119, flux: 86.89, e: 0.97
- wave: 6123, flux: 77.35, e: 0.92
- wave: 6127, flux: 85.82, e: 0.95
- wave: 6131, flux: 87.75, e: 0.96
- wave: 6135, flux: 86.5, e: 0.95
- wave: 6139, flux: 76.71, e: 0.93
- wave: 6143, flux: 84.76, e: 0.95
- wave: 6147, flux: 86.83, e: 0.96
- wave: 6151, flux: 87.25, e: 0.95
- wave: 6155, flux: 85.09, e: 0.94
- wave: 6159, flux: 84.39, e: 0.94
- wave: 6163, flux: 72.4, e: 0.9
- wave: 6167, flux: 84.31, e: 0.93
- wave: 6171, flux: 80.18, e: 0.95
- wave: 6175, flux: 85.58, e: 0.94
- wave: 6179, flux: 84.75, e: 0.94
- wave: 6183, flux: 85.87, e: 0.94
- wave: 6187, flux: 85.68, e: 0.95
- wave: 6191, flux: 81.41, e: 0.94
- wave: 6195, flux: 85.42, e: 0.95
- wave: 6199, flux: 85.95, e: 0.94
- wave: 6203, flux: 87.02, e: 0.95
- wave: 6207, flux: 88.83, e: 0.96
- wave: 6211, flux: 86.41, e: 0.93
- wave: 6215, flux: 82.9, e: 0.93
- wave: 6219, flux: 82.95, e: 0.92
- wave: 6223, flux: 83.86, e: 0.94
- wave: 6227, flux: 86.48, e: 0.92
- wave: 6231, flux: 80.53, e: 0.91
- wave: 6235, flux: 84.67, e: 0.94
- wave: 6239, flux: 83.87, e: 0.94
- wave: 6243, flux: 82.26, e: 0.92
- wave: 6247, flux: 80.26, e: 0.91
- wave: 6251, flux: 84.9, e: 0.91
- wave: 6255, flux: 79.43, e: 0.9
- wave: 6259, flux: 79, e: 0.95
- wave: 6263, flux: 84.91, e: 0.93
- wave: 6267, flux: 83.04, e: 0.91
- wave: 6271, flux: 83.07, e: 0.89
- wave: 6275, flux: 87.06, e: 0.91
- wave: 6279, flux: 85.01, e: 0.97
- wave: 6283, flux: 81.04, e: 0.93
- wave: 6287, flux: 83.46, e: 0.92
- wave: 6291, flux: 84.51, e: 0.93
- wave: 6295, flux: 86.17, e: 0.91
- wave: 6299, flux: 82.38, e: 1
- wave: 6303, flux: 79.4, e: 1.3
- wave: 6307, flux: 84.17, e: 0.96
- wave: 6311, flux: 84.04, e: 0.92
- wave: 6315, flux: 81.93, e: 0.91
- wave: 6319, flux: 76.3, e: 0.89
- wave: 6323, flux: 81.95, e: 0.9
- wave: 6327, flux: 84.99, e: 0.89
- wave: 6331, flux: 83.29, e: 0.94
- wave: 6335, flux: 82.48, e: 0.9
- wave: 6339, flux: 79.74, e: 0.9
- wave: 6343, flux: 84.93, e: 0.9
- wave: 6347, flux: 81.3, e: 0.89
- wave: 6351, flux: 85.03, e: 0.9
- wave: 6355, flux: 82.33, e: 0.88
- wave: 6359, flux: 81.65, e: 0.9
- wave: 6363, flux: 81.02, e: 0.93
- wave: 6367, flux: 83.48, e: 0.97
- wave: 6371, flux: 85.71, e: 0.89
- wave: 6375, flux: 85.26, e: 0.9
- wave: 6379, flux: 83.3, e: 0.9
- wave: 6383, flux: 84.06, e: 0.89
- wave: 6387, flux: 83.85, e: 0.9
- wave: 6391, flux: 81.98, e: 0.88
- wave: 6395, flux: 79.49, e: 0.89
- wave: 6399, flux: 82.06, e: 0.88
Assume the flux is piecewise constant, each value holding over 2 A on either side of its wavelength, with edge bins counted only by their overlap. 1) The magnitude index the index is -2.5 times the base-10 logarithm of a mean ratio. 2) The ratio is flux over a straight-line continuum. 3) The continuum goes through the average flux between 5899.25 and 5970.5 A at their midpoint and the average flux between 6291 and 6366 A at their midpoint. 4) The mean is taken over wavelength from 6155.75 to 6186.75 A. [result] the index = 0.028 mag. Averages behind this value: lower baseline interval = 88.6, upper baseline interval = 82.5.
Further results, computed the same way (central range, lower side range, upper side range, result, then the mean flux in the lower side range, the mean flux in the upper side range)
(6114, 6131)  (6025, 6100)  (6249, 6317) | 0.030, 88.4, 83.1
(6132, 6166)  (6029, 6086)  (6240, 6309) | 0.041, 88.8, 83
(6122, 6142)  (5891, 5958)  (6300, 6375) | 0.014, 86.1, 82.5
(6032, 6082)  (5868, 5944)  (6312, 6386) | -0.052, 85.8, 82.7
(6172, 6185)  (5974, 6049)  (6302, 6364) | -0.002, 87.7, 82.2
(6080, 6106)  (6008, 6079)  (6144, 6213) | 0.014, 88.1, 84.6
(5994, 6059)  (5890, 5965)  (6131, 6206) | -0.036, 86.1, 84.1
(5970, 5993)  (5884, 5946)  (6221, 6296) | -0.032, 84.8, 83.3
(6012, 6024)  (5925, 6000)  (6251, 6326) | 0.025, 88.5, 82.7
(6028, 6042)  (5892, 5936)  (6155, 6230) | -0.072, 85.2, 84.1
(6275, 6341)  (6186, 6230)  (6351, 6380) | 0.017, 85.1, 83.4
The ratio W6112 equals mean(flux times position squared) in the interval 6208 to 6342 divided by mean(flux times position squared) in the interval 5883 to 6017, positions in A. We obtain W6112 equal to 1.07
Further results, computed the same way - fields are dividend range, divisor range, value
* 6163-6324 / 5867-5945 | 1.08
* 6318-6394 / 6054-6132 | 1.04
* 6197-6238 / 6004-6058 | 1.02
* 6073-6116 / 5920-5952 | 1.02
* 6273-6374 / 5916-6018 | 1.06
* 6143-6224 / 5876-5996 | 1.06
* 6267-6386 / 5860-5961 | 1.10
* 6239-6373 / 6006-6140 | 1.03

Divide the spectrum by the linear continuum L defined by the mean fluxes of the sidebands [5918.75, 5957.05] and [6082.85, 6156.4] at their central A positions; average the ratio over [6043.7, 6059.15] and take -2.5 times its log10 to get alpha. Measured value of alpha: -0.034 mag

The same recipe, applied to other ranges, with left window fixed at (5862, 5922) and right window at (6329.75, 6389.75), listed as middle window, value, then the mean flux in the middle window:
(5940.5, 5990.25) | -0.045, 88.2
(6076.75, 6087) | -0.020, 85.8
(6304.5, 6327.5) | 0.017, 82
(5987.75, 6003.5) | -0.053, 88.8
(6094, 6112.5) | -0.019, 85.6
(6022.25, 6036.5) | -0.048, 88.2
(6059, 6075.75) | -0.051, 88.3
